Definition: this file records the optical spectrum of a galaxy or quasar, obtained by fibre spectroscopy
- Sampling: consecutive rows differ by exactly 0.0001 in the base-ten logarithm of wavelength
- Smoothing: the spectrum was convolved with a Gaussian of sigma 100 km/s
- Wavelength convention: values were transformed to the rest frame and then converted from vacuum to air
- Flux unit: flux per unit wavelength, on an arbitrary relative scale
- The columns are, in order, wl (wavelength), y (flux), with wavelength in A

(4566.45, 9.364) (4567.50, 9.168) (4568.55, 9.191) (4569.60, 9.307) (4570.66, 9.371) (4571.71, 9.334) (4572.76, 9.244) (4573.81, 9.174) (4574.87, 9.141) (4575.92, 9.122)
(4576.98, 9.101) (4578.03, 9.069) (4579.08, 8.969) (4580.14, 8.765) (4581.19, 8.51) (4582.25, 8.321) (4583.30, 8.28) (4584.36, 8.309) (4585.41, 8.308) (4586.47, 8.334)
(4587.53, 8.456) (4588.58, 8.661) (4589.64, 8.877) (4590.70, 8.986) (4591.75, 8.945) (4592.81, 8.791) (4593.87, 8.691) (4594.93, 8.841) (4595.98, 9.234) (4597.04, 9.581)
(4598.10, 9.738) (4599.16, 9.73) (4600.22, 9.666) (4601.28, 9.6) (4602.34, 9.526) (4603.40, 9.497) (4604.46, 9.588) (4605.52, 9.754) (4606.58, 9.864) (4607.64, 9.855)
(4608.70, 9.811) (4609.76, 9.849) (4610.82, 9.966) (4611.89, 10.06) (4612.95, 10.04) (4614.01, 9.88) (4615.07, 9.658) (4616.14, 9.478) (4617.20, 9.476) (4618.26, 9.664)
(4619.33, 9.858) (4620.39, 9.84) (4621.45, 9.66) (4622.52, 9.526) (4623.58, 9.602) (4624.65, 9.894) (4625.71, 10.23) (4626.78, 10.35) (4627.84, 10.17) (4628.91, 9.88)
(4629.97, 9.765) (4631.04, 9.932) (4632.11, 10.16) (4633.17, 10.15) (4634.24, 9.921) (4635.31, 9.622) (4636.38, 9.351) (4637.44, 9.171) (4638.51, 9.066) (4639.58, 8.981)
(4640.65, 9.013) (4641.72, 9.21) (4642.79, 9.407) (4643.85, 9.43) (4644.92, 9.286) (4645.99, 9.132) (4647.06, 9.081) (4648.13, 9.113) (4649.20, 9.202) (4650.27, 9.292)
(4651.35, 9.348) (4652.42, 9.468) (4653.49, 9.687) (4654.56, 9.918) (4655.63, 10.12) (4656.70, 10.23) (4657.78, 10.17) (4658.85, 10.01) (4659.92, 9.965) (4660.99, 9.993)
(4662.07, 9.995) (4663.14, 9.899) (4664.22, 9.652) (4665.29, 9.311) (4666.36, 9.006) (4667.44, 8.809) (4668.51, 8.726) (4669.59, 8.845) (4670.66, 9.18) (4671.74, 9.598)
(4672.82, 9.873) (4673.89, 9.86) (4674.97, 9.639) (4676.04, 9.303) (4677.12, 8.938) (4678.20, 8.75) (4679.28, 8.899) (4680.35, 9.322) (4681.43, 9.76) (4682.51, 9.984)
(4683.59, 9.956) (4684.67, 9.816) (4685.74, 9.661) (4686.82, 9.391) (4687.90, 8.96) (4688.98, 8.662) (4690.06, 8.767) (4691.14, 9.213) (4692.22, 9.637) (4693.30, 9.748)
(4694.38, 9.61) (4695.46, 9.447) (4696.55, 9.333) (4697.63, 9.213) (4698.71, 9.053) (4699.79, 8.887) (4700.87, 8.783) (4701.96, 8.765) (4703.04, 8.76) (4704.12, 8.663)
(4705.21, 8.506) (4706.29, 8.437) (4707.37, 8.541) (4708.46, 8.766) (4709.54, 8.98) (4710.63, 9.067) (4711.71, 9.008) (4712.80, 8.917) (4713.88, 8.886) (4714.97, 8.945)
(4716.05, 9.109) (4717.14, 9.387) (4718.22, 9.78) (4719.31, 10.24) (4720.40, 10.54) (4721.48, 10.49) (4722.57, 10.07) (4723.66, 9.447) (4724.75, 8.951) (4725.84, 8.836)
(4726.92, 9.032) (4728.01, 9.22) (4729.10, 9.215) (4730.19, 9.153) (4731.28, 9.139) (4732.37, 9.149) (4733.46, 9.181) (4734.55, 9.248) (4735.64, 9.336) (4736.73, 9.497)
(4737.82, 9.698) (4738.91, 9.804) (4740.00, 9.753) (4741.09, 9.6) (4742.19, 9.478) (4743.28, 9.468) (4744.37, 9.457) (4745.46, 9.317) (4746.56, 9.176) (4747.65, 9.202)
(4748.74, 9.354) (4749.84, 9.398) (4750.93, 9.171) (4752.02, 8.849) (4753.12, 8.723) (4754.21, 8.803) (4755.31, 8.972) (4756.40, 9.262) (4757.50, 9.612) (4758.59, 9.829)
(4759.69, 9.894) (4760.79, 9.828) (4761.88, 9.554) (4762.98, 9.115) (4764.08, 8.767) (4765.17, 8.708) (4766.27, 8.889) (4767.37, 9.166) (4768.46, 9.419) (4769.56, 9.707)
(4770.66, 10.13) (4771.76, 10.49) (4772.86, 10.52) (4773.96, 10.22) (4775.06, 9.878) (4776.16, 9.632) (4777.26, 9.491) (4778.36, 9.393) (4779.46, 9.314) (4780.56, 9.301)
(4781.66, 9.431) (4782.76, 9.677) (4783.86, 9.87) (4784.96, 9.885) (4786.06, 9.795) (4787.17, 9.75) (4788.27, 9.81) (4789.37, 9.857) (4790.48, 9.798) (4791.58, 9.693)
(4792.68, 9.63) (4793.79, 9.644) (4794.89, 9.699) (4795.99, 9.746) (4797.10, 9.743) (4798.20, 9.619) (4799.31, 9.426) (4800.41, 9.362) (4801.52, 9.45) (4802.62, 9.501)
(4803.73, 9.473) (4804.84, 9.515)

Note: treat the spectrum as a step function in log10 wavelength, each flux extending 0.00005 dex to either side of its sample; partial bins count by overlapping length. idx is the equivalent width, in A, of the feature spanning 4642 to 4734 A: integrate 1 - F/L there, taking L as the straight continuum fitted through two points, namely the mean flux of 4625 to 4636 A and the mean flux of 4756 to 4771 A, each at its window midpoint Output 3.9 A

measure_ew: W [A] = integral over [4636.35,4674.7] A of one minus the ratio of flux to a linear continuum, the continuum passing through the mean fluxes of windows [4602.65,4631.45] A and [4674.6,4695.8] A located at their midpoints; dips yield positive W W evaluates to 0.4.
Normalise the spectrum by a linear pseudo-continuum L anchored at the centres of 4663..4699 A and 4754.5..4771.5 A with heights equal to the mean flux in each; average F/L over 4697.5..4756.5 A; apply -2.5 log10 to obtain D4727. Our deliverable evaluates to 0.019 mag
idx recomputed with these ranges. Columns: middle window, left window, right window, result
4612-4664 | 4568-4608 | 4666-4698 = -2.6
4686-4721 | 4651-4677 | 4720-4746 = 1.4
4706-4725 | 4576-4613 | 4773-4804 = 0.3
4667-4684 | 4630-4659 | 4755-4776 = 0.4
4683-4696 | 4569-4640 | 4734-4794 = 0.1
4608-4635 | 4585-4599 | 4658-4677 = -2.2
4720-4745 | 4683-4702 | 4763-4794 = 0.0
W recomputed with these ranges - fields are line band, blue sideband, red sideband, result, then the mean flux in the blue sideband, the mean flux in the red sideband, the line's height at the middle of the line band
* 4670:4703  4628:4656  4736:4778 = 0.6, 9.49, 9.47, 9.48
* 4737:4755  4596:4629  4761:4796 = 0.6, 9.77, 9.63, 9.66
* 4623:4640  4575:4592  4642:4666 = -0.8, 8.7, 9.62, 9.32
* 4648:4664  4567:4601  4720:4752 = -1.0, 8.98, 9.41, 9.19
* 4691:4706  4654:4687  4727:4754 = 0.6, 9.57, 9.3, 9.46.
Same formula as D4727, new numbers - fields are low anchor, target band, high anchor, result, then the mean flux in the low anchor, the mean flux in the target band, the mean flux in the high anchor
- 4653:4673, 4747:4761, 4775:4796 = 0.04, 9.62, 9.29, 9.66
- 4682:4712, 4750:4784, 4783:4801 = 0.01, 9.13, 9.47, 9.71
